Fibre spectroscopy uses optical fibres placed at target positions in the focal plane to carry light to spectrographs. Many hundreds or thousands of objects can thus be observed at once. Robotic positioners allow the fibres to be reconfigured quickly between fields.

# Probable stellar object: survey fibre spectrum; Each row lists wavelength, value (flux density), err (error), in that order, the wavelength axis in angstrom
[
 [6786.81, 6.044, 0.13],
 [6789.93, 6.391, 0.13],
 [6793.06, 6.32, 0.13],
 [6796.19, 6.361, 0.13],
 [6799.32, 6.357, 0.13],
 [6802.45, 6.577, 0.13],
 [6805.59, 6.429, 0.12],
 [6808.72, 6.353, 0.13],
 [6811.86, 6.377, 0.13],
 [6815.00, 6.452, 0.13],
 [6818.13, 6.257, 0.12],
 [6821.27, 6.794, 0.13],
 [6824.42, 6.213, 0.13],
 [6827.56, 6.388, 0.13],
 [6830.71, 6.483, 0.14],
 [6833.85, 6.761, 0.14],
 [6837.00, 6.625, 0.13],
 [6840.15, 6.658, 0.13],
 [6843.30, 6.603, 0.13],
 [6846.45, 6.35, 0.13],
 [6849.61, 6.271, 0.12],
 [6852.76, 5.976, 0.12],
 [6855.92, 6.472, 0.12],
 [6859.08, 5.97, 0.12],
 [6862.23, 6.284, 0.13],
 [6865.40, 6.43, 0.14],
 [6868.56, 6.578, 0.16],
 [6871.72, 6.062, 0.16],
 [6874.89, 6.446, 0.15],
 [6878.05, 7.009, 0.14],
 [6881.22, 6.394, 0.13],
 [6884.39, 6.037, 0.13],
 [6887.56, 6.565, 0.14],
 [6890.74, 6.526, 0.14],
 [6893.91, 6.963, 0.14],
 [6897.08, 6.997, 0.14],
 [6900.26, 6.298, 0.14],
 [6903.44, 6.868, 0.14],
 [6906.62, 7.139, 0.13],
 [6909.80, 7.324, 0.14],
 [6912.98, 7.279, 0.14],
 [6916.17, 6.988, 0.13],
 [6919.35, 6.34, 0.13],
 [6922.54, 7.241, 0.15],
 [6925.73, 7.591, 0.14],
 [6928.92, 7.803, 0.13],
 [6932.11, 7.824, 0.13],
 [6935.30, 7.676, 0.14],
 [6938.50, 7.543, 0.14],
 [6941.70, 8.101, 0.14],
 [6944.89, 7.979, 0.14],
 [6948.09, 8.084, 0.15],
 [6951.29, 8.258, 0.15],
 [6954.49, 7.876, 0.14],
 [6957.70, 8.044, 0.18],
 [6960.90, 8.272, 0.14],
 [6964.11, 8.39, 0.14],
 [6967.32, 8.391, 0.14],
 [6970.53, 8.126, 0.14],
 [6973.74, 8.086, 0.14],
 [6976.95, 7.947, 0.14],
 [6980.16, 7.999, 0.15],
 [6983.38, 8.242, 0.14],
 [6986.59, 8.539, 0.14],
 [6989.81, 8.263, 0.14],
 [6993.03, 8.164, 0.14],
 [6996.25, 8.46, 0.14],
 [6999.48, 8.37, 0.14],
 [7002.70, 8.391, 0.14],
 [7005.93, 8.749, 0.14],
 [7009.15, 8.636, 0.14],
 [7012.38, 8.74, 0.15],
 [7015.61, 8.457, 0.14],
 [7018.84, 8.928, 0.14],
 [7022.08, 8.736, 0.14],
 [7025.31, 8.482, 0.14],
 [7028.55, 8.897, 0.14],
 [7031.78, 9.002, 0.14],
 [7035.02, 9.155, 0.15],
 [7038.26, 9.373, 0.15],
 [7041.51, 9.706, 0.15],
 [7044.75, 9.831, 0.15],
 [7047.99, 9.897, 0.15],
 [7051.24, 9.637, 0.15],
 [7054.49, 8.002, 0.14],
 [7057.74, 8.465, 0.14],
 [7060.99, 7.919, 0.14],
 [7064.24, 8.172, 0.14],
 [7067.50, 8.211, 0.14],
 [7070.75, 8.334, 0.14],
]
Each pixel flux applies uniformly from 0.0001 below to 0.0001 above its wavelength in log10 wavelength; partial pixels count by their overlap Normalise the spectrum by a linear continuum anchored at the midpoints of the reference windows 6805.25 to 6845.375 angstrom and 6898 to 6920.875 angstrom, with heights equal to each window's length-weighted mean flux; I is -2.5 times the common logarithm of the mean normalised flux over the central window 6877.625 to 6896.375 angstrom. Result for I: 0.03 mag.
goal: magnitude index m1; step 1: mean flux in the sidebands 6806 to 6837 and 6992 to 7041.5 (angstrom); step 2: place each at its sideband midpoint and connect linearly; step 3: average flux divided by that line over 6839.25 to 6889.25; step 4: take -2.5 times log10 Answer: 0.09 mag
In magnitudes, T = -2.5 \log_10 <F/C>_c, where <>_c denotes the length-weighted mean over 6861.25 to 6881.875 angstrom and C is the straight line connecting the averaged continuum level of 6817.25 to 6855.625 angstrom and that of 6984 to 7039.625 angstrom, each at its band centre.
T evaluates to 0.07 mag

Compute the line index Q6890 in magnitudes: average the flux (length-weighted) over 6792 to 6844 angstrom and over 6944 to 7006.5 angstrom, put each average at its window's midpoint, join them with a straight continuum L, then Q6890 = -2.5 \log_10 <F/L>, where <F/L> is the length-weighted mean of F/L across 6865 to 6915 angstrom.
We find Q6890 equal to 0.091 mag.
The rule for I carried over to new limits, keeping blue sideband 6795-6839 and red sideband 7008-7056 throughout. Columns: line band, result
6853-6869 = 0.11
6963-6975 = 0.00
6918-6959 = 0.03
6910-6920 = 0.10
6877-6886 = 0.12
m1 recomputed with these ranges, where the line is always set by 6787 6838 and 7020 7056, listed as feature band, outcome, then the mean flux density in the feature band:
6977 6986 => 0.04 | 8.14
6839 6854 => 0.08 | 6.37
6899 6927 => 0.09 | 7.01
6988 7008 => 0.03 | 8.41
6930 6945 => 0.02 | 7.81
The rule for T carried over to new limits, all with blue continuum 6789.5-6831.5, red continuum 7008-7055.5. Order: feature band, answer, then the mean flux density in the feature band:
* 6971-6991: 0.035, 8.18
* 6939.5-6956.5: 0.001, 8.04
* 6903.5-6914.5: 0.057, 7.2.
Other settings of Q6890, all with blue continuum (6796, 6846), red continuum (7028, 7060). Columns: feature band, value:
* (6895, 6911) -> 0.08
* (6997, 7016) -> 0.02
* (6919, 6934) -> 0.04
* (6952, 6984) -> 0.02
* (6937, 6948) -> 0.01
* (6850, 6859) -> 0.12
